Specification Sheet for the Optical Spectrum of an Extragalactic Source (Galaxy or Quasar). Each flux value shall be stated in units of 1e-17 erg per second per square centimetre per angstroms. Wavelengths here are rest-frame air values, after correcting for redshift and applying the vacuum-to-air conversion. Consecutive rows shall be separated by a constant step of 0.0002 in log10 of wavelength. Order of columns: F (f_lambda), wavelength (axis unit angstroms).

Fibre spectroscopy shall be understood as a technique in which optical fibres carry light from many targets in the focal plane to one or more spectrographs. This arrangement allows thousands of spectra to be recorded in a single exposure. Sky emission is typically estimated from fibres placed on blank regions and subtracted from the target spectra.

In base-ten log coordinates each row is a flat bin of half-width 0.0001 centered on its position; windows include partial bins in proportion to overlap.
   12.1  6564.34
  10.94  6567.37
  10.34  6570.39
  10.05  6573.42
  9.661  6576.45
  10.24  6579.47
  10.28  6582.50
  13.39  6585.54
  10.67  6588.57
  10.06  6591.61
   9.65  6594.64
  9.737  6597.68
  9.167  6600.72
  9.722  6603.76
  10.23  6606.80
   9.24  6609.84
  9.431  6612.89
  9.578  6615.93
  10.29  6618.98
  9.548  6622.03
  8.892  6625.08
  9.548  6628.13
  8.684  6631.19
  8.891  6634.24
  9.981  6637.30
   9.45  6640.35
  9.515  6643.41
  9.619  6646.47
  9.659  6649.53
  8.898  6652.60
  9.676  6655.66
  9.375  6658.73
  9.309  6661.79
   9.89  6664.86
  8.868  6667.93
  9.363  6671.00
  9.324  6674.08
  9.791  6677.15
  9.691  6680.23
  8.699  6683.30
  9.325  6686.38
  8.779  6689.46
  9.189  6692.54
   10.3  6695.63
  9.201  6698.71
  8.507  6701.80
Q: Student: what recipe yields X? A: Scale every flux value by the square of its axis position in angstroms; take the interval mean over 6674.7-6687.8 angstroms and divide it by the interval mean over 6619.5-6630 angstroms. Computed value 1.02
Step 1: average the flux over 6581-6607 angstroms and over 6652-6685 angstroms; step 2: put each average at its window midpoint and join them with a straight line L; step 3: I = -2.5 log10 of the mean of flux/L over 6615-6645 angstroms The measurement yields 0.048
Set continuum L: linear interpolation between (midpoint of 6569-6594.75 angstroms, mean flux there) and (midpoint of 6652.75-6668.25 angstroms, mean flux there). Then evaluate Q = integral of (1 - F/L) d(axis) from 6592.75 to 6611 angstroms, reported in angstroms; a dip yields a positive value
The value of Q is 1.08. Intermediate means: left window 10.5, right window 9.42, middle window 9.65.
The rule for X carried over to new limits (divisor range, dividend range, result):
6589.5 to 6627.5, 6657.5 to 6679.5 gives 1.00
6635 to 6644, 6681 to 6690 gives 0.95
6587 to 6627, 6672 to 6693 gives 0.98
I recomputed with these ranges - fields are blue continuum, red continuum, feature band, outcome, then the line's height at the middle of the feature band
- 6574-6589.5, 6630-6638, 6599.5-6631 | 0.02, 9.73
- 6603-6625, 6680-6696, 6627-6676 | 0.01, 9.45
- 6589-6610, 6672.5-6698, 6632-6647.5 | 0.02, 9.59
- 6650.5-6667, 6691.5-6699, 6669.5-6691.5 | 0.03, 9.55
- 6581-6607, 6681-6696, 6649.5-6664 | 0.02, 9.58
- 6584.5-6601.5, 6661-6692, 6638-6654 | 0.03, 9.71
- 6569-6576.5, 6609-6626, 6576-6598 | -0.07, 9.9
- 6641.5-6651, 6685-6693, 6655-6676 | 0.00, 9.36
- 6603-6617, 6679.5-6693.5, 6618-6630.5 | 0.01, 9.54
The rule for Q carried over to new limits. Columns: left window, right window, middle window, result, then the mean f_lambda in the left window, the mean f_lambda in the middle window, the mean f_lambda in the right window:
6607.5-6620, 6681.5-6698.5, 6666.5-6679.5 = 0.0 angstroms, 9.65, 9.36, 9.26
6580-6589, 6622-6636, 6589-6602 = 1.3 angstroms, 11.4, 9.75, 9.08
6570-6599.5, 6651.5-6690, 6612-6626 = 0.5 angstroms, 10.4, 9.58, 9.33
